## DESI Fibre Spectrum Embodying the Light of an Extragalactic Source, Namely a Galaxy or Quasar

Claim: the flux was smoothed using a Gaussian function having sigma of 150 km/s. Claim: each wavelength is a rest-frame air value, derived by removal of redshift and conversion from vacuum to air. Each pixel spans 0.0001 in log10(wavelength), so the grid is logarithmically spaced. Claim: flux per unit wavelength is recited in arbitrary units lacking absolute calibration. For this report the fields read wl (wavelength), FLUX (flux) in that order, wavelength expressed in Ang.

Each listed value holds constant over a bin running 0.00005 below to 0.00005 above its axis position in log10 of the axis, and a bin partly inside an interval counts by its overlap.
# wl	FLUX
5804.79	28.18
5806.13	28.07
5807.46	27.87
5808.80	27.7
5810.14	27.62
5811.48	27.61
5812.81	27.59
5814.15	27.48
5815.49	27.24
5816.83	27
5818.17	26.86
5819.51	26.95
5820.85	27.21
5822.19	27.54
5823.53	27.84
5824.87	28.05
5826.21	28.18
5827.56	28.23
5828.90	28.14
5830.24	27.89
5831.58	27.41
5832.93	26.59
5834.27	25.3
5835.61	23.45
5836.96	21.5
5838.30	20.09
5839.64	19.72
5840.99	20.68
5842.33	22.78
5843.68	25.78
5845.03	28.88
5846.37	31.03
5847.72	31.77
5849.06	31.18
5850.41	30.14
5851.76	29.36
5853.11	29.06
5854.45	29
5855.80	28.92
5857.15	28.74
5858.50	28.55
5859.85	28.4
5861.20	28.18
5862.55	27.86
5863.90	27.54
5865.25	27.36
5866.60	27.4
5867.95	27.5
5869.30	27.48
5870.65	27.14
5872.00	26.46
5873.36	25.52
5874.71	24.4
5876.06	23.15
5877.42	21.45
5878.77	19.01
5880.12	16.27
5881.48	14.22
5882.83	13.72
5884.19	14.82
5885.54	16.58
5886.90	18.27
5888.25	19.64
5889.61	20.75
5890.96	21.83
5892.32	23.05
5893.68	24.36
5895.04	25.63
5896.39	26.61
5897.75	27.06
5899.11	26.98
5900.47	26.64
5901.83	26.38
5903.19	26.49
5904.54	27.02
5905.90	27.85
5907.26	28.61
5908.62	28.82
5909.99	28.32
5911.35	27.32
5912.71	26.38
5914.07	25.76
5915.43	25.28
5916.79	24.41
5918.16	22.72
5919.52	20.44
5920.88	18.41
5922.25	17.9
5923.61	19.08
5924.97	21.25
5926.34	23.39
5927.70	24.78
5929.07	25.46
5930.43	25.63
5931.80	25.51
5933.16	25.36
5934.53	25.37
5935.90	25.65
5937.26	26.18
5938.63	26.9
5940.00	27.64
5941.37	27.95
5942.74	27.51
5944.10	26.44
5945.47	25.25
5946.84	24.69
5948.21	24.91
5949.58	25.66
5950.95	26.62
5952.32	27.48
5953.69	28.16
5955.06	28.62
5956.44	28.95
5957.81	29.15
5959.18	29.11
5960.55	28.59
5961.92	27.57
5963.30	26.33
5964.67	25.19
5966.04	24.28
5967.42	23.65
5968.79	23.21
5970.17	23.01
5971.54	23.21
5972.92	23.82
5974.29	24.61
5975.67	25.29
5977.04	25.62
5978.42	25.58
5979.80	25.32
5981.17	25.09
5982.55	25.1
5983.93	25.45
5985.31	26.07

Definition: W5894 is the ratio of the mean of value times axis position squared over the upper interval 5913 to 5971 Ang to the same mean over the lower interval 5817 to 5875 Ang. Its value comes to 0.96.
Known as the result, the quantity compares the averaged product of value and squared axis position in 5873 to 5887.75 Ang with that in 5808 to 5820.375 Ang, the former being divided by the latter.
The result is 0.70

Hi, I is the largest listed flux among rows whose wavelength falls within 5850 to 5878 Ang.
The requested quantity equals 30.14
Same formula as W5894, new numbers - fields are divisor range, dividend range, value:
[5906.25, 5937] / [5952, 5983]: 1.08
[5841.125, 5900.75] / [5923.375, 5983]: 1.06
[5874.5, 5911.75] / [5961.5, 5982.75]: 1.10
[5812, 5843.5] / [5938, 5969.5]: 1.08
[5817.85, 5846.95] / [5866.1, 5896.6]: 0.86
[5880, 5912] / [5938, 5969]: 1.17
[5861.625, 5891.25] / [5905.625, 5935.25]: 1.11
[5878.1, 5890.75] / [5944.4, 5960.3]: 1.61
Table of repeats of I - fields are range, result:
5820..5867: 31.77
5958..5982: 29.11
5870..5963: 29.15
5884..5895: 24.36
